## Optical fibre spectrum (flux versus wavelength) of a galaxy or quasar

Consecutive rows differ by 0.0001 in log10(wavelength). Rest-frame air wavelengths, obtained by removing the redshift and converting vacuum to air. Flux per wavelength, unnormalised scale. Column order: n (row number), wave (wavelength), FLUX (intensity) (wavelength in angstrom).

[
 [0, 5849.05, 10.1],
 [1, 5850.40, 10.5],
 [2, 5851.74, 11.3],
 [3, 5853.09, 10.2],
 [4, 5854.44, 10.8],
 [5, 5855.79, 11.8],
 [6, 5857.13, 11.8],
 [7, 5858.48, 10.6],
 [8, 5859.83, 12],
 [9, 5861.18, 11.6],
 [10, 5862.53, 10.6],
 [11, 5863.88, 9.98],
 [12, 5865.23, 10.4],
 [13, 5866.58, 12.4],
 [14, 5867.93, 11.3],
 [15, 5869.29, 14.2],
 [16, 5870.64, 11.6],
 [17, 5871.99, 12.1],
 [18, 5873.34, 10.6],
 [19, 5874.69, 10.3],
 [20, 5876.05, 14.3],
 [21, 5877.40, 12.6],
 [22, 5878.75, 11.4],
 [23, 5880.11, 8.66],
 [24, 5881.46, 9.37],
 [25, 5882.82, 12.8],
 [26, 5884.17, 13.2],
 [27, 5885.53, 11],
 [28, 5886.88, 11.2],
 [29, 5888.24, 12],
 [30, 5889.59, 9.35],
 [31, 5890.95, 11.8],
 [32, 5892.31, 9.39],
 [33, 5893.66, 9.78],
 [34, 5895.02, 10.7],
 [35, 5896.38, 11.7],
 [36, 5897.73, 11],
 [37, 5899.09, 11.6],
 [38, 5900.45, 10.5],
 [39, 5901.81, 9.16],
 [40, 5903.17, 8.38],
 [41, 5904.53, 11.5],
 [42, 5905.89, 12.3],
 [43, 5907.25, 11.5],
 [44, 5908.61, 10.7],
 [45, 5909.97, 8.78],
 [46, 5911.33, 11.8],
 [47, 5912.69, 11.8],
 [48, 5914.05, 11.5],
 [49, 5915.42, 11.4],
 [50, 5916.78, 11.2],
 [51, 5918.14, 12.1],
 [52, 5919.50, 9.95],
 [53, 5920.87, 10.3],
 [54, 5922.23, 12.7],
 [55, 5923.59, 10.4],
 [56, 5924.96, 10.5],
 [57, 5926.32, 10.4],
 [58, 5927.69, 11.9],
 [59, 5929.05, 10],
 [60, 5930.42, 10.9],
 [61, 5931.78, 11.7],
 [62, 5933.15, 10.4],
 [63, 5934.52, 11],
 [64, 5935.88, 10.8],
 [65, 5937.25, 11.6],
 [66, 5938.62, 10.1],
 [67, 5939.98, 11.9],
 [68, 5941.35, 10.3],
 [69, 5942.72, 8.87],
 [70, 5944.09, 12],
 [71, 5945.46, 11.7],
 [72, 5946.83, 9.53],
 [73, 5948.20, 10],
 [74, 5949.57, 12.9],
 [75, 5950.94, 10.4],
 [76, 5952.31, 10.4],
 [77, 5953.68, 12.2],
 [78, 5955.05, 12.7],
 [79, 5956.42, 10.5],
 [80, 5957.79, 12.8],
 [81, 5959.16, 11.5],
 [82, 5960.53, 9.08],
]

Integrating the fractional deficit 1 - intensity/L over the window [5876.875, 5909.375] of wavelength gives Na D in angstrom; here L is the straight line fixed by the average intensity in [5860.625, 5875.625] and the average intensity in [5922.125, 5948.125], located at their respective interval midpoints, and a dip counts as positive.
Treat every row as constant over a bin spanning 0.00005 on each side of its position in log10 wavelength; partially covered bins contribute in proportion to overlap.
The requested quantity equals 0.9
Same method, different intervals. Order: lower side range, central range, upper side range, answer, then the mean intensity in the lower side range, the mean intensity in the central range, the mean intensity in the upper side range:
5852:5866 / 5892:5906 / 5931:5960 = 0.7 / 11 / 10.5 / 11.1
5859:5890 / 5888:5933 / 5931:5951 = 1.2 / 11.4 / 10.9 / 10.9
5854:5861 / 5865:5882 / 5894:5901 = -0.4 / 11.4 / 11.5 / 11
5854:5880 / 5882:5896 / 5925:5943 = 0.2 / 11.5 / 11.1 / 10.8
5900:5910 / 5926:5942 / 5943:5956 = 0.0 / 10.4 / 10.9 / 11.2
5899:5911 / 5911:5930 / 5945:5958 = -0.7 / 10.5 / 11.1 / 11.3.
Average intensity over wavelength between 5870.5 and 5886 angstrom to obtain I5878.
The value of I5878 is 11.5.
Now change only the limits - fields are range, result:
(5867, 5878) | 12.1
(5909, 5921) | 11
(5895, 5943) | 10.9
